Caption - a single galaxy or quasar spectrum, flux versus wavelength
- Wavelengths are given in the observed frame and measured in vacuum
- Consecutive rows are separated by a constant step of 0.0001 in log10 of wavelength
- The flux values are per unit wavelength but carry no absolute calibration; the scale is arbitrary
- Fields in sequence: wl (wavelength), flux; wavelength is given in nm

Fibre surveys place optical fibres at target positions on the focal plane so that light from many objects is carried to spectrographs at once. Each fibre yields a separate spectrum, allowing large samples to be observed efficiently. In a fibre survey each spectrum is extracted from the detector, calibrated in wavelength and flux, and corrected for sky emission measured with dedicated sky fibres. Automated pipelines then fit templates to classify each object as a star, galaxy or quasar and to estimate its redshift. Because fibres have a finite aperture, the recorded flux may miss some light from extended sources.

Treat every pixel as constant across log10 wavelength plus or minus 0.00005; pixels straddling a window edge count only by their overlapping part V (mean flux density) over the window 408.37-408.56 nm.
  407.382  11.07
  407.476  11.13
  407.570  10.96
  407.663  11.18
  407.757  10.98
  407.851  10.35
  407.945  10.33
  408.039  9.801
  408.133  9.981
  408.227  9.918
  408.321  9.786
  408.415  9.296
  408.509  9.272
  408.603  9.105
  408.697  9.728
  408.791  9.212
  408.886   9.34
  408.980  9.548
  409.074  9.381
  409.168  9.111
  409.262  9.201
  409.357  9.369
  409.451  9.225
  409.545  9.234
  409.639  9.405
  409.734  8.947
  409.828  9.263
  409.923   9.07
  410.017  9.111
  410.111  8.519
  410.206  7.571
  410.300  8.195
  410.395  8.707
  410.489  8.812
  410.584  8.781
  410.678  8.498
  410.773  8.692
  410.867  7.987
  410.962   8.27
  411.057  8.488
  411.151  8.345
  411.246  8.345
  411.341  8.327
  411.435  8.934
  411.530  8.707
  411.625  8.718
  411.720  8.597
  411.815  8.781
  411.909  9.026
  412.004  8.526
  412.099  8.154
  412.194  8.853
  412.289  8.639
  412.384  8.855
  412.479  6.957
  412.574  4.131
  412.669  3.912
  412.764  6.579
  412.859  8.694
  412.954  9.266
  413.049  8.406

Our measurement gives 9.29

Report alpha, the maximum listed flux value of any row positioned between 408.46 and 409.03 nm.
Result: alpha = 9.728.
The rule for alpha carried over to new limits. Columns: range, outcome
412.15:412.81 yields 8.855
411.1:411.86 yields 8.934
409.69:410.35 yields 9.263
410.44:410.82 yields 8.812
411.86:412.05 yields 9.026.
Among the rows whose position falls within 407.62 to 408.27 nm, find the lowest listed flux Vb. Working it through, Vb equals 9.801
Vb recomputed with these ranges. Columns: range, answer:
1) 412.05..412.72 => 3.912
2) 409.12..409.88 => 8.947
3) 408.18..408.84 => 9.105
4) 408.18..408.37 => 9.786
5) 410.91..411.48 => 8.27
